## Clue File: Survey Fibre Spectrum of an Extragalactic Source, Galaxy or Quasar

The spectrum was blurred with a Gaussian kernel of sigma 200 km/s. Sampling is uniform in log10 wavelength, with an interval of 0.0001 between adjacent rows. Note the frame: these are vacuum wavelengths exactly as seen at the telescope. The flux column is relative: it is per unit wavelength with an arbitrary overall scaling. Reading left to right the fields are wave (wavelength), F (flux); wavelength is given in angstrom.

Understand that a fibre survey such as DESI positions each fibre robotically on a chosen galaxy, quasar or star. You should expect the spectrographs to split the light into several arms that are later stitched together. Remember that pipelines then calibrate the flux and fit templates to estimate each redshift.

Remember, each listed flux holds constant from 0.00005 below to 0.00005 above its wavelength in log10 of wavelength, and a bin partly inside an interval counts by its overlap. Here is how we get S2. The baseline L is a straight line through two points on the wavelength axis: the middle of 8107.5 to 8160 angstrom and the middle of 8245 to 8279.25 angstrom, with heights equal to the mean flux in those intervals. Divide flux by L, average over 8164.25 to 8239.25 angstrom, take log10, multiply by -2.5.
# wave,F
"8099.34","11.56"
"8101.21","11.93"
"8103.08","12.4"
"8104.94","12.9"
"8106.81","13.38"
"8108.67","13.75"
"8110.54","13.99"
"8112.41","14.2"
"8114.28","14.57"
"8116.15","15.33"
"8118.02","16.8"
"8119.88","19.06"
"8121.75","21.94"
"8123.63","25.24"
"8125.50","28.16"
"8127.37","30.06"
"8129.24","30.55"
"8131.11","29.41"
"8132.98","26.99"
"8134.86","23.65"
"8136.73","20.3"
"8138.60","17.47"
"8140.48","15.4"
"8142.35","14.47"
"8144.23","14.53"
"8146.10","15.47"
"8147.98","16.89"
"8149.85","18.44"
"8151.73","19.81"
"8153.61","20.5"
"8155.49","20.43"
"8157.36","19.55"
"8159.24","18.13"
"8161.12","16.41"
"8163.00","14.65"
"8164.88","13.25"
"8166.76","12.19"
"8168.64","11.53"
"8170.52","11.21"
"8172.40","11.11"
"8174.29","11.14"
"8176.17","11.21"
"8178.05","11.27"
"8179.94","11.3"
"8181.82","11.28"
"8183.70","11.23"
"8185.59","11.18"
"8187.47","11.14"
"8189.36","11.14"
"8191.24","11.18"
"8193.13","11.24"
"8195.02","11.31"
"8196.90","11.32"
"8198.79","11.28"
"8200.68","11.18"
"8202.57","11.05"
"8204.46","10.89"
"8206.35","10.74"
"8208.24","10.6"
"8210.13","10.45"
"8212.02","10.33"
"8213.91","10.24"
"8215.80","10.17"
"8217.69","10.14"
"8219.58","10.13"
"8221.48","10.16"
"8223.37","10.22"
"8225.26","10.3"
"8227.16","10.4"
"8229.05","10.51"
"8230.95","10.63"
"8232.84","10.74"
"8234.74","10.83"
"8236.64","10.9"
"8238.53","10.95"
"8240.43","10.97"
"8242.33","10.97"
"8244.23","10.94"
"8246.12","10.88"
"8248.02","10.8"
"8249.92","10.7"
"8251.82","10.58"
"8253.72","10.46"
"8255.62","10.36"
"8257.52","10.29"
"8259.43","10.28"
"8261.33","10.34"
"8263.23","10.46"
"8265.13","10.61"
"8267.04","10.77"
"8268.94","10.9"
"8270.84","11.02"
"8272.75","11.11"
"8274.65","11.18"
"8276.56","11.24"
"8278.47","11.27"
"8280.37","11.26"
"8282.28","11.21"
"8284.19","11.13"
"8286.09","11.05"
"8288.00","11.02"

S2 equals 0.335 mag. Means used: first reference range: 19.8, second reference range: 10.7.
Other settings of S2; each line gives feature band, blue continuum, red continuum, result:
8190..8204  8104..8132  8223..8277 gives 0.273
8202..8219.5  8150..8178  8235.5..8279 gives 0.226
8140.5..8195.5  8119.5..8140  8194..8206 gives 0.236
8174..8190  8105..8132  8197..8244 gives 0.259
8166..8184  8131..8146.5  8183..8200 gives 0.208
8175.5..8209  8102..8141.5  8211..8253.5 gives 0.237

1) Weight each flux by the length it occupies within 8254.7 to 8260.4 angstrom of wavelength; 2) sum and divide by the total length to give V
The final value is 10.3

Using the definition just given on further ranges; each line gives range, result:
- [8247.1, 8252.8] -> 10.7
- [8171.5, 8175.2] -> 11.1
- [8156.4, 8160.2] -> 18.9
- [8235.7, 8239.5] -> 10.9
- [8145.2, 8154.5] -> 18.2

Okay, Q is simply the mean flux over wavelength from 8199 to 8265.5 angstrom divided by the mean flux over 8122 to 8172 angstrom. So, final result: 0.55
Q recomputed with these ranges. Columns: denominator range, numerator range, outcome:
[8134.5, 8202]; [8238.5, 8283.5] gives 0.76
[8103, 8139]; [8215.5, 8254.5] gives 0.52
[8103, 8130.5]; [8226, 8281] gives 0.56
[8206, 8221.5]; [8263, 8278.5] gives 1.06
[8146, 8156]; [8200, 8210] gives 0.58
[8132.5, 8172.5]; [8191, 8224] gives 0.63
